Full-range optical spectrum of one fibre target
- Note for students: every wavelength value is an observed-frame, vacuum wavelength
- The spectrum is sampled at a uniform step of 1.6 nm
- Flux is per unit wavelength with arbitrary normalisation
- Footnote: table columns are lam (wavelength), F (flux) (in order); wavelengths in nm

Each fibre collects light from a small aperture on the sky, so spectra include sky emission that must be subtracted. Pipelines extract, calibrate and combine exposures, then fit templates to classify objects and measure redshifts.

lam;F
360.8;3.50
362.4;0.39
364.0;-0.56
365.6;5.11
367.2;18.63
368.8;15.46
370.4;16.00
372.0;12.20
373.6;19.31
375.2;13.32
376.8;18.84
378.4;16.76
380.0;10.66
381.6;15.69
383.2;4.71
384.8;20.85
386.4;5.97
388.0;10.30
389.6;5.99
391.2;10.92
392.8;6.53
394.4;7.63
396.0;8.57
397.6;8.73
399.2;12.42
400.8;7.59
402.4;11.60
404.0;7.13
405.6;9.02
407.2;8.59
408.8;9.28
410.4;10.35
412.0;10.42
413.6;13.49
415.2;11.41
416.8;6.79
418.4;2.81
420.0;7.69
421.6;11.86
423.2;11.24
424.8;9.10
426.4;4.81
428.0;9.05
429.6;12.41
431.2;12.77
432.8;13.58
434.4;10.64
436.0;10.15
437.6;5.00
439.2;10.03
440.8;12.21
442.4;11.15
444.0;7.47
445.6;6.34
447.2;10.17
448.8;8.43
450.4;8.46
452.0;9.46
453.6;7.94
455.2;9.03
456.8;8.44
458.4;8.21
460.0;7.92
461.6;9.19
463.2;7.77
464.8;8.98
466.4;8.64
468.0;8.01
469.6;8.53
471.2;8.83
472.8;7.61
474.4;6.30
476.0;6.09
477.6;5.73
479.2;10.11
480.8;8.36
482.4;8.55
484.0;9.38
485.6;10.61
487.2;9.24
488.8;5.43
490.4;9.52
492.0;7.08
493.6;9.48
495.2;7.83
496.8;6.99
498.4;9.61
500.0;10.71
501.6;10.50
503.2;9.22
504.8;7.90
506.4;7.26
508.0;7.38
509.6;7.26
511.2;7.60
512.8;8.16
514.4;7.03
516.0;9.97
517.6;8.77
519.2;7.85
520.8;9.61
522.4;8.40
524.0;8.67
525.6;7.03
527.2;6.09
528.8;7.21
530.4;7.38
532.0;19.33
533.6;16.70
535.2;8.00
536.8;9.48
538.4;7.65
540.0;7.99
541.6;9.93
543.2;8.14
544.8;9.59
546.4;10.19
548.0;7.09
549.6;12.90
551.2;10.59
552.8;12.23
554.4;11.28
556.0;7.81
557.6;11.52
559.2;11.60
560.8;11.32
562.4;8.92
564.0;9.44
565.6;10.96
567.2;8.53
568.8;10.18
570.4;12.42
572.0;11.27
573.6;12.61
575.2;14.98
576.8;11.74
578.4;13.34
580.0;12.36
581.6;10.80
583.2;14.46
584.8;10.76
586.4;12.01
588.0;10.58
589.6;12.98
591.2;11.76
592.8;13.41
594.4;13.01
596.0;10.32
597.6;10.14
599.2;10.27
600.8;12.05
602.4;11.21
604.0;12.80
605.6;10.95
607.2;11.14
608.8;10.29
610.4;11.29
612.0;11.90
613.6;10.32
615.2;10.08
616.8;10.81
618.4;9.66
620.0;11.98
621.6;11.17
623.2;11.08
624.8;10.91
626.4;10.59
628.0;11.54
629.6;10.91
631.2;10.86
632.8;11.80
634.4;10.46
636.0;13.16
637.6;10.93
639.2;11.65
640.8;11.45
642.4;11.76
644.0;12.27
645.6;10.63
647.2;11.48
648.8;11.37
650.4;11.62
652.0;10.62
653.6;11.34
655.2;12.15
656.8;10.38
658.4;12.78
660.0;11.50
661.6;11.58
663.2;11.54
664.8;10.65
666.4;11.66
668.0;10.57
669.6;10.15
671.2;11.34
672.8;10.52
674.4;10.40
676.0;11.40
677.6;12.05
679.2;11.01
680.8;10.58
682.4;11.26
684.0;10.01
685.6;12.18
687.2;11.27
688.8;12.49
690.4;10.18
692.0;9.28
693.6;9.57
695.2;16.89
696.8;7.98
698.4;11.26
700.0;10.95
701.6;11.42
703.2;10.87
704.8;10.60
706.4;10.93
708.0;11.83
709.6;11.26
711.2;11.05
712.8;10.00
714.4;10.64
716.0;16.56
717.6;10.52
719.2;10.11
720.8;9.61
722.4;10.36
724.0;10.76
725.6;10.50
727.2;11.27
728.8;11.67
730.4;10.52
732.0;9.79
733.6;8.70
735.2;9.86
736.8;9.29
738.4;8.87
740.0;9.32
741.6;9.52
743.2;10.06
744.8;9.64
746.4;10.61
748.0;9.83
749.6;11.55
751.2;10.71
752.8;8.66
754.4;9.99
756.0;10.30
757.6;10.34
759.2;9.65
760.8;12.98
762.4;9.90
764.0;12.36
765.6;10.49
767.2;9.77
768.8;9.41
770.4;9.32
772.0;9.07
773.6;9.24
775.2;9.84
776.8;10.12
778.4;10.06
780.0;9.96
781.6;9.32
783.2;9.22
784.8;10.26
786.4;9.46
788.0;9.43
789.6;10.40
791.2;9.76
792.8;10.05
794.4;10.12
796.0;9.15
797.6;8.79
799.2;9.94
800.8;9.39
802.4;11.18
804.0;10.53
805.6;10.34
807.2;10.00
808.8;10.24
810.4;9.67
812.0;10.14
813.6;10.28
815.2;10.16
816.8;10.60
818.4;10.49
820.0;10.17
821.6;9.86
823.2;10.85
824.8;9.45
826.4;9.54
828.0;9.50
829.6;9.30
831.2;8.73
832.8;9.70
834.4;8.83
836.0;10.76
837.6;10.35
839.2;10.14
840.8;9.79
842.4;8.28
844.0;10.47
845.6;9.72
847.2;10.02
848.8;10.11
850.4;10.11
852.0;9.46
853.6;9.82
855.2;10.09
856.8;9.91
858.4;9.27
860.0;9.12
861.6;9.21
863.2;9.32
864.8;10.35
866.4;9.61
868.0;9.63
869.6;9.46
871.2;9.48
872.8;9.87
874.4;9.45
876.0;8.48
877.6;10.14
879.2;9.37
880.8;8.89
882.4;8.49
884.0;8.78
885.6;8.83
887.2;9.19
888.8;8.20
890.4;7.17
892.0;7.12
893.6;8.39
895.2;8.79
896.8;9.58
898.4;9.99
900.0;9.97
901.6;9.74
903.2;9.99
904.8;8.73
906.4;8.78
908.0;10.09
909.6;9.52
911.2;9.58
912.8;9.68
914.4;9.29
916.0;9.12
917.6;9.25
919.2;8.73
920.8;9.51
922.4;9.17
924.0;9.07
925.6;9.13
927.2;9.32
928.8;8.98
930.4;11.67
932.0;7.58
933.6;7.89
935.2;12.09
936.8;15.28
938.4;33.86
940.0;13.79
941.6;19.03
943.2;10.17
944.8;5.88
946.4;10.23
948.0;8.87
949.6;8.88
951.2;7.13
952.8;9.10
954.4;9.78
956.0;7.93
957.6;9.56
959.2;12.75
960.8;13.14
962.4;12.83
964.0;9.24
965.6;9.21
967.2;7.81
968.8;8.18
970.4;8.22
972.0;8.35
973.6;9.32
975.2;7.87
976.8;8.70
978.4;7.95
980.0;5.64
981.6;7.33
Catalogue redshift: 0.43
